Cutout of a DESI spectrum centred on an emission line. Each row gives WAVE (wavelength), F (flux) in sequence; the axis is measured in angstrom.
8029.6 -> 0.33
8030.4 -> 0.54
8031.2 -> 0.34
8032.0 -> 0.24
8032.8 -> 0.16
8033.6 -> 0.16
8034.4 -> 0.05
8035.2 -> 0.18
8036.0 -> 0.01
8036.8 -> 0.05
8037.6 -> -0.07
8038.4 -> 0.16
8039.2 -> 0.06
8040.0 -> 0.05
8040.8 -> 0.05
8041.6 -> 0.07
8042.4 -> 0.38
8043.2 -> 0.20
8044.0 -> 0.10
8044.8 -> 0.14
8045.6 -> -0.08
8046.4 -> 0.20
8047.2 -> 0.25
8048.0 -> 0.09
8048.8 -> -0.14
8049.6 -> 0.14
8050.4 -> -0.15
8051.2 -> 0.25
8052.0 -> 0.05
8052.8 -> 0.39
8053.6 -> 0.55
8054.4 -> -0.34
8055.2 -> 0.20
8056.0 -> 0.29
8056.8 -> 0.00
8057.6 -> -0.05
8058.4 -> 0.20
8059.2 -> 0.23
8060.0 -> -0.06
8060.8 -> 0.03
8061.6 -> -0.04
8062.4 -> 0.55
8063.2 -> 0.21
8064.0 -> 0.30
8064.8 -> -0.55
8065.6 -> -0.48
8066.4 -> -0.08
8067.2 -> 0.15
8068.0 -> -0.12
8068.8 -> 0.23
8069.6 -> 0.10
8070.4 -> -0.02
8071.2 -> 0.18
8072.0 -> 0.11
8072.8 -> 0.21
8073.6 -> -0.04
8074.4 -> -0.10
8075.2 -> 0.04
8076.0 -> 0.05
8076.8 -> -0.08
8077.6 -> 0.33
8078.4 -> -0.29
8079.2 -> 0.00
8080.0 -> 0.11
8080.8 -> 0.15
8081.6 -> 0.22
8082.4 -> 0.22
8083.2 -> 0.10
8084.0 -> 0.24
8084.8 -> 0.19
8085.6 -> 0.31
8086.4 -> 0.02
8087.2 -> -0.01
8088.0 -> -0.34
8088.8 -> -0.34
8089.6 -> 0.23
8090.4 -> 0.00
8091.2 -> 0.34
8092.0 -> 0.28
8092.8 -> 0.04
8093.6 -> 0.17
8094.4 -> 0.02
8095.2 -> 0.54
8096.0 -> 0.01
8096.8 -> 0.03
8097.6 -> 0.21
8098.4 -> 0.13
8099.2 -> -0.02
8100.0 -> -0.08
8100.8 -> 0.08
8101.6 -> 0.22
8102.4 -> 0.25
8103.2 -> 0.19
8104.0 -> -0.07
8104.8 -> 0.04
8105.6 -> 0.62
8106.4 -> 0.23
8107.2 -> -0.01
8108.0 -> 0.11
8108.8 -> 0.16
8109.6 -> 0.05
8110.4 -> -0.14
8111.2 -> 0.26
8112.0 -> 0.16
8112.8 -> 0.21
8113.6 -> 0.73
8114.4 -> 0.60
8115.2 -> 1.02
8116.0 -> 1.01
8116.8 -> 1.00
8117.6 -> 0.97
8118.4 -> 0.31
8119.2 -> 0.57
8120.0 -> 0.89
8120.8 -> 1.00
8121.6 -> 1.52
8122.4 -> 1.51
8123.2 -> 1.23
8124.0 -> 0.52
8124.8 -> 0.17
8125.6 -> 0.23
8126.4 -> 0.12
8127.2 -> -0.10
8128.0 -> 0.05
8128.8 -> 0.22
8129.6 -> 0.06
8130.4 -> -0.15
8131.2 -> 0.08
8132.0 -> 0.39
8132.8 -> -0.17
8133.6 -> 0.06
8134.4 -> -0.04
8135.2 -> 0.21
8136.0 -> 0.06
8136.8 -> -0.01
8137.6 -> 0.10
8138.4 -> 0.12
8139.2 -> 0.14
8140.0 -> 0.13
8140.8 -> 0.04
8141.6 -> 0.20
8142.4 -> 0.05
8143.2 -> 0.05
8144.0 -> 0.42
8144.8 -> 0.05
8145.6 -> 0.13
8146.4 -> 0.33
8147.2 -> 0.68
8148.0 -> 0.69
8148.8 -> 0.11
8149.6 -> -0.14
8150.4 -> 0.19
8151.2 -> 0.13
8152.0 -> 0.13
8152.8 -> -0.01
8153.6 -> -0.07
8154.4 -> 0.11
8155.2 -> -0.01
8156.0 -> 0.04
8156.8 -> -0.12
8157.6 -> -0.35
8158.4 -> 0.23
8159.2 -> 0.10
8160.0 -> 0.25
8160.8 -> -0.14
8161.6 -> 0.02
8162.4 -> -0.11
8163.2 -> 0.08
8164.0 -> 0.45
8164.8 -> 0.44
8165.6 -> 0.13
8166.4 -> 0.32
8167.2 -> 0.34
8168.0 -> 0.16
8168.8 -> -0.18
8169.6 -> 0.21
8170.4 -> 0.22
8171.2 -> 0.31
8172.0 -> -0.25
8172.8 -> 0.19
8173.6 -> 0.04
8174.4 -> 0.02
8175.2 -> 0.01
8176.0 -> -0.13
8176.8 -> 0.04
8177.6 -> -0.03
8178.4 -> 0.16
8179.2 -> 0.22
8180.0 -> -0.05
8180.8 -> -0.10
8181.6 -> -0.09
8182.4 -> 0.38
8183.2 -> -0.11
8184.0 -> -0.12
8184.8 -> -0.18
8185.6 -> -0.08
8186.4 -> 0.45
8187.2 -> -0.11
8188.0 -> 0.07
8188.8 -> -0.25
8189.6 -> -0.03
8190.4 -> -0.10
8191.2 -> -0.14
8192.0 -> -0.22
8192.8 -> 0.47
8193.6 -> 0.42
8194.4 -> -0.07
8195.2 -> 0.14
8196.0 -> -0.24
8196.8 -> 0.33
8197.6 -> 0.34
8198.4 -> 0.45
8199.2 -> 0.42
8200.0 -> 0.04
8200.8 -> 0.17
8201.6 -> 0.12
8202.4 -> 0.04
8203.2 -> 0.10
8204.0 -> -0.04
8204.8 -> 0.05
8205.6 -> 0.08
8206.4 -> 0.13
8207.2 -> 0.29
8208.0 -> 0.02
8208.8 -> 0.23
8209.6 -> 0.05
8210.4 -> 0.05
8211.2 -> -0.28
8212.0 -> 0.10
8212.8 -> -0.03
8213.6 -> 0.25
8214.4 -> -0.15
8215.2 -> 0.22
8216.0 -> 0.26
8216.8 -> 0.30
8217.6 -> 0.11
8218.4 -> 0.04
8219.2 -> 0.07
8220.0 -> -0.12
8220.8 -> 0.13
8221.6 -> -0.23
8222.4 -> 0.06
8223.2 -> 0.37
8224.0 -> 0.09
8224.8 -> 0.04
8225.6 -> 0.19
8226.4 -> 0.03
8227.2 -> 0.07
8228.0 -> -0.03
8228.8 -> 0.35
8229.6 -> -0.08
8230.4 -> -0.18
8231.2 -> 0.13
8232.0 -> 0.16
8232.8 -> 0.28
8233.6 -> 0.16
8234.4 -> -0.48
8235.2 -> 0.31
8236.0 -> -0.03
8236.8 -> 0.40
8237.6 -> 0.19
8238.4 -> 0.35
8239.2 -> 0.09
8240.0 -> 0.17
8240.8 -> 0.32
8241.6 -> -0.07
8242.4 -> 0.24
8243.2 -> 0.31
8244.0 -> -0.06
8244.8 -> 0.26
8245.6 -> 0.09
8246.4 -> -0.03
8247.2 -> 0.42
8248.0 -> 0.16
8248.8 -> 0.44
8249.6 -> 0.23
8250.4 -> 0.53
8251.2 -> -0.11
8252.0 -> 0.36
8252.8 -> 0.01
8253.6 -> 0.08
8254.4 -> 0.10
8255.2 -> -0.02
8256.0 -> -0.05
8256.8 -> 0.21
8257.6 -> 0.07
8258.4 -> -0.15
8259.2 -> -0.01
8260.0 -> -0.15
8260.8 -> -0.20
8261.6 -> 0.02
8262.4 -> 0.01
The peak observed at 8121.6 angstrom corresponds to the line [O II] 3727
